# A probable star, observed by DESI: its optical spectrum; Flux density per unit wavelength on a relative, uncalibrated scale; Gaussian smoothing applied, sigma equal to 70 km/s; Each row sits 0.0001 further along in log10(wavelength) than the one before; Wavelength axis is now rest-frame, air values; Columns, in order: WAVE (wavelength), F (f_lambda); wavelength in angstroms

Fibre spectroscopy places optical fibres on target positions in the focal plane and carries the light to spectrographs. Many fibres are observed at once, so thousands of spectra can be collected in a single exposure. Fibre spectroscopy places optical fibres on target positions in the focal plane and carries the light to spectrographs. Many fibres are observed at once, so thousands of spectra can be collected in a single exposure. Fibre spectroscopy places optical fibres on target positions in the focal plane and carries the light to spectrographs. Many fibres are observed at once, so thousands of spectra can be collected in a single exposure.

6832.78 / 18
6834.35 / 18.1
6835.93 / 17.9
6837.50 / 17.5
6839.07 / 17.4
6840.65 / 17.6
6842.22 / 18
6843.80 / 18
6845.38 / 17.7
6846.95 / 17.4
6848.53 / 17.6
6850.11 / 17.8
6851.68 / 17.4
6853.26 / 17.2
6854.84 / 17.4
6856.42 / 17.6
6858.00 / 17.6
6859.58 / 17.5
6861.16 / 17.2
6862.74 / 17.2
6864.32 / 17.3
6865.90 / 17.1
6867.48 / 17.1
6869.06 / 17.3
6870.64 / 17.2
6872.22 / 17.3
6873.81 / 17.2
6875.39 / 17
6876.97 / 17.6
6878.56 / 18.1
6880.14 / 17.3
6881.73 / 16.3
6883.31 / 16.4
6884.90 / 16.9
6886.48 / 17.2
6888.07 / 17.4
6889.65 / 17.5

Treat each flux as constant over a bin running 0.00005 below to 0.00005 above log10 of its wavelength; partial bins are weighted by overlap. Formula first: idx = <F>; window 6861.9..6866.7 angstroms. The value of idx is 17.2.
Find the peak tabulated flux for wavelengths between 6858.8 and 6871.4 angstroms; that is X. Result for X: 17.5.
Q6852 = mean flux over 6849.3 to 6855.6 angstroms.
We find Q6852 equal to 17.5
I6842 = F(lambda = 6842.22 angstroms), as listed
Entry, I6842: 18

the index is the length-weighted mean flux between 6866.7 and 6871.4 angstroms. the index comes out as 17.2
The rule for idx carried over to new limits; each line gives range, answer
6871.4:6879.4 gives 17.4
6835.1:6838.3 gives 17.7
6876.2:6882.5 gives 17.3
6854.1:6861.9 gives 17.5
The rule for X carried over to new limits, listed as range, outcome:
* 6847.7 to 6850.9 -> 17.8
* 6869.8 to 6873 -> 17.3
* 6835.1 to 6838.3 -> 17.9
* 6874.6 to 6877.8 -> 17.6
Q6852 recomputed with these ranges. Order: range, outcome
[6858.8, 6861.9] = 17.4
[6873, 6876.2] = 17.1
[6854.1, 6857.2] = 17.5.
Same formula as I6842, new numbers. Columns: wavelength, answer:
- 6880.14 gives 17.3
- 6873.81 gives 17.2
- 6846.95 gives 17.4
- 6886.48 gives 17.2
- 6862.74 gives 17.2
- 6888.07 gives 17.4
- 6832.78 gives 18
